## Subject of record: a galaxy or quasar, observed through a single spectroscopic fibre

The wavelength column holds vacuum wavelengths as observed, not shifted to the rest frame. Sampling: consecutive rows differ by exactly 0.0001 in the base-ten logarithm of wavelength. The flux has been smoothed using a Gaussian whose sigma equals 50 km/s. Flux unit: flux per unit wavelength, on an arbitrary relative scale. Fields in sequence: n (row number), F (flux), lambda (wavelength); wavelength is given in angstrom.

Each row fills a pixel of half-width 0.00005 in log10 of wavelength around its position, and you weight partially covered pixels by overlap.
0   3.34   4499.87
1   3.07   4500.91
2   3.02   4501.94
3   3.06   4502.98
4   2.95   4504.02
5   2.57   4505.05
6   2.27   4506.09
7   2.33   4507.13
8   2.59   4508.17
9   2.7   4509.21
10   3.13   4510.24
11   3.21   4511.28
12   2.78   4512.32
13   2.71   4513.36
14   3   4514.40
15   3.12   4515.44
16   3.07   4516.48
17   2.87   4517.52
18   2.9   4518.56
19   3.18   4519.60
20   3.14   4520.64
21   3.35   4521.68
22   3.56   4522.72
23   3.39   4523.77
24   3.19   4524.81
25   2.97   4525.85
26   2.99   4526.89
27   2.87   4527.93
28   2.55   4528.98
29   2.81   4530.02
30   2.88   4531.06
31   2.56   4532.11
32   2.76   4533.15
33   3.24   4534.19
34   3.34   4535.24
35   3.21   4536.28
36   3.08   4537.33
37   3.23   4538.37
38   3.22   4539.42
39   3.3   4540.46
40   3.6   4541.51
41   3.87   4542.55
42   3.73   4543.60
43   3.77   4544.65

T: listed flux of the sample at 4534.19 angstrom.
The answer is 3.24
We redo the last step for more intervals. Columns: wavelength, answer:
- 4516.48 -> 3.07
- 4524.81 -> 3.19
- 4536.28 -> 3.21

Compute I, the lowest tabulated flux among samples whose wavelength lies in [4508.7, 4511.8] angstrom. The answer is 2.7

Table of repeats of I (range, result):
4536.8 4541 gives 3.08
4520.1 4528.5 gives 2.87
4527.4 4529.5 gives 2.55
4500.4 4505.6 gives 2.57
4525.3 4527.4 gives 2.97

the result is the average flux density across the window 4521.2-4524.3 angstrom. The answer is 3.43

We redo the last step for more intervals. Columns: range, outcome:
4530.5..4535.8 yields 2.96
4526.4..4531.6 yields 2.82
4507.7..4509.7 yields 2.64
